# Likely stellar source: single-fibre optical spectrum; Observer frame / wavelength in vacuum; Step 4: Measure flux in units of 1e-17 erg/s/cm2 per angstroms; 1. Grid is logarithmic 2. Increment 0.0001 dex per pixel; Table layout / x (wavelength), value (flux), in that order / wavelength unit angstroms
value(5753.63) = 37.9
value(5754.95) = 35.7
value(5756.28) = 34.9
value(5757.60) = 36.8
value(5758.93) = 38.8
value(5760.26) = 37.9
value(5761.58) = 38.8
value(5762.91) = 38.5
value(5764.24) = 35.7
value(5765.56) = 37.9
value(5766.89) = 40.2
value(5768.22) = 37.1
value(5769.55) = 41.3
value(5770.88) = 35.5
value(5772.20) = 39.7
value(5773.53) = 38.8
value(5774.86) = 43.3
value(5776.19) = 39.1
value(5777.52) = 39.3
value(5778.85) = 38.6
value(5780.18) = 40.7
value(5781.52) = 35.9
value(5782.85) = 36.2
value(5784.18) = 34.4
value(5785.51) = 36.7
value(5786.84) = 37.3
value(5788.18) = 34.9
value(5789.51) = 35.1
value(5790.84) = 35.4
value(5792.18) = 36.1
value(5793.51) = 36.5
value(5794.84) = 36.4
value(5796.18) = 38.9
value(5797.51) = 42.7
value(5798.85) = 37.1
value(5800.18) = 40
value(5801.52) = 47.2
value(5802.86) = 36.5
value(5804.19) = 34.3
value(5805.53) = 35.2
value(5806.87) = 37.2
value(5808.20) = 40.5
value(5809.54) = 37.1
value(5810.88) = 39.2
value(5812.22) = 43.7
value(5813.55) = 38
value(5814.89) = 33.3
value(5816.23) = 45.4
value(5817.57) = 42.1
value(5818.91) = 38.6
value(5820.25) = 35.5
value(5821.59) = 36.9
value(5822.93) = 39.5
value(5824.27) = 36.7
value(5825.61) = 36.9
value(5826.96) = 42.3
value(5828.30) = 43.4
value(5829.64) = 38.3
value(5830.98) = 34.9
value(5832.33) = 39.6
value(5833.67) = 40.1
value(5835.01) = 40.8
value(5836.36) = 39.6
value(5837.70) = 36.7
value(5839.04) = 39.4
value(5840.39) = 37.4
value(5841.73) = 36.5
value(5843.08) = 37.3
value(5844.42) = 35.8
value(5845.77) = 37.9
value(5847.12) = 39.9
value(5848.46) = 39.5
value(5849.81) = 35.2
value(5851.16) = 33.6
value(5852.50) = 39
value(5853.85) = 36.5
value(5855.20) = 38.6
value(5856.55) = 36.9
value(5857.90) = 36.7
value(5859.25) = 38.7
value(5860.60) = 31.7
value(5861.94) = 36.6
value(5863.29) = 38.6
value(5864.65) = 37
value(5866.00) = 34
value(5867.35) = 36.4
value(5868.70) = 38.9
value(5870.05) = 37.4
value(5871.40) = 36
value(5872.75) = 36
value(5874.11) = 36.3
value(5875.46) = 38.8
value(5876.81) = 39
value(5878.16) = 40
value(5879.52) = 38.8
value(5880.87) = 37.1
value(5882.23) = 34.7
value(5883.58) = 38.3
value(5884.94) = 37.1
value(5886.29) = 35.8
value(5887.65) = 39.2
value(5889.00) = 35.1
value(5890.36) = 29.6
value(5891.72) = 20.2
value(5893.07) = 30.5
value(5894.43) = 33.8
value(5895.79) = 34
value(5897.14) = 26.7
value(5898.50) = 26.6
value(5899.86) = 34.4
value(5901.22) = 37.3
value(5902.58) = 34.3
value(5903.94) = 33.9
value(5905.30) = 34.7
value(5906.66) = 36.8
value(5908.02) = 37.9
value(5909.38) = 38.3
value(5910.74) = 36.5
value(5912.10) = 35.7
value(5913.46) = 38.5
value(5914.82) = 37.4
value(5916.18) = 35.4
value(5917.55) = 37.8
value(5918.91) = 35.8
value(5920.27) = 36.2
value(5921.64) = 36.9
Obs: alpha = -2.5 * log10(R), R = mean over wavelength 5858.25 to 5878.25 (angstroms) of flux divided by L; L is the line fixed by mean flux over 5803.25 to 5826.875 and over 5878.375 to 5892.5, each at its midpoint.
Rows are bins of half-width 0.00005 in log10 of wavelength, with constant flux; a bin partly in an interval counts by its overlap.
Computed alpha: -0.040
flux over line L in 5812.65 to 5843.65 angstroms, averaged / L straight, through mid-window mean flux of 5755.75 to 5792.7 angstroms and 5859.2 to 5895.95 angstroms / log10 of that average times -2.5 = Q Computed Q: -0.06 mag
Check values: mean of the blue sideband 37.7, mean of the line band 38.7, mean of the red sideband 35.7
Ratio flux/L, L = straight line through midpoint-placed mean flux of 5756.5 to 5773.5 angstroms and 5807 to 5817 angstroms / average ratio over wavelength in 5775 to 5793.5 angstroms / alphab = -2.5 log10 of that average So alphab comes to 0.05 mag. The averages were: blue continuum 38.1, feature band 37.1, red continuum 39.5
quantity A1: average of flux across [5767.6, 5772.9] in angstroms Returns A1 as 38.5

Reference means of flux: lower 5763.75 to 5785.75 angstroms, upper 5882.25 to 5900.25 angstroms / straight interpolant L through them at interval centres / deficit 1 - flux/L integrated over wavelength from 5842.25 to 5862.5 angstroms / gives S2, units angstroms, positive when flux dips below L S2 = -1.5 angstroms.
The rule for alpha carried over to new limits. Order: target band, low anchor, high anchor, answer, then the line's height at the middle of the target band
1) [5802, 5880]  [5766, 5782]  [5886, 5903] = -0.08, 35.2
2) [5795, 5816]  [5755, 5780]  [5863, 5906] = -0.04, 37.3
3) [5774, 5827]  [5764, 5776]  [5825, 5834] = 0.03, 39.2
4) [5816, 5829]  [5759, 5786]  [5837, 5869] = -0.06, 37.5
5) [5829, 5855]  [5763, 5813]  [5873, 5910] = -0.04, 36.4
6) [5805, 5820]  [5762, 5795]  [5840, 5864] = -0.05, 37.4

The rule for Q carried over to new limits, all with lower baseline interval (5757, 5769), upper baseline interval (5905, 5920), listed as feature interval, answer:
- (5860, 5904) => 0.06 mag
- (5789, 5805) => -0.01 mag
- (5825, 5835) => -0.06 mag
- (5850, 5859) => 0.01 mag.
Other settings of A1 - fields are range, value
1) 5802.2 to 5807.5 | 35.8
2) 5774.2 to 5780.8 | 40.2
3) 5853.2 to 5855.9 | 37.5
